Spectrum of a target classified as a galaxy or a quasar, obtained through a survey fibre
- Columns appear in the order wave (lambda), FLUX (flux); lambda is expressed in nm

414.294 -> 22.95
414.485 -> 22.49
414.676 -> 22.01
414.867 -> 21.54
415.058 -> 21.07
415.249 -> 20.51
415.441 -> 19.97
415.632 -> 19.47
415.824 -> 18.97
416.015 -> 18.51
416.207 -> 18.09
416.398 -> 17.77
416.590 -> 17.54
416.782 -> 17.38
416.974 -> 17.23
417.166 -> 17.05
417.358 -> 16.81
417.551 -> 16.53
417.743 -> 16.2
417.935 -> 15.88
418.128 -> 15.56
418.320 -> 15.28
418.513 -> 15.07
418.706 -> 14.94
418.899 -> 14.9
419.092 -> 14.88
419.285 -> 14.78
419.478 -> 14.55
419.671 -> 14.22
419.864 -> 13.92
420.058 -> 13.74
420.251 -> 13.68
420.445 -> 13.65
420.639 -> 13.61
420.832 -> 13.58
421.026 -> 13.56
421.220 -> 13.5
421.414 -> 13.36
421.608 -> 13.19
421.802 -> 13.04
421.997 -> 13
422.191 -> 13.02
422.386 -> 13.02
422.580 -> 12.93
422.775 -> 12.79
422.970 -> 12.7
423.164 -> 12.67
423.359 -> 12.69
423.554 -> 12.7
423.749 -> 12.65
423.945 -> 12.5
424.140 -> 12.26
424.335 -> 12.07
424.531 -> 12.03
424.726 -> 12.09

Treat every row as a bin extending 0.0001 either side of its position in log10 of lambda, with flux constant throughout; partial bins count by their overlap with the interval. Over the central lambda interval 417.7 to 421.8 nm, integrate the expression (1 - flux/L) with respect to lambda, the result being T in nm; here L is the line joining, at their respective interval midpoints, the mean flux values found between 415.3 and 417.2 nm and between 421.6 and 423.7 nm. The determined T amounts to 0.26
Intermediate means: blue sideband 18.3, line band 14.3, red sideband 12.9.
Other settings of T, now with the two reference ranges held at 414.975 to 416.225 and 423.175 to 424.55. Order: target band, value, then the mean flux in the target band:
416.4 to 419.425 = 0.27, 16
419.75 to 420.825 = 0.13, 13.7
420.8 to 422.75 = 0.14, 13.2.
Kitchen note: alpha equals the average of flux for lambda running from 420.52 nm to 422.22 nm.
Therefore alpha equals 13.3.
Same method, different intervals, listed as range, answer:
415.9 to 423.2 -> 14.8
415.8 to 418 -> 17.3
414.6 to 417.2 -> 19.1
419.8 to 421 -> 13.7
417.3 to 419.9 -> 15.3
